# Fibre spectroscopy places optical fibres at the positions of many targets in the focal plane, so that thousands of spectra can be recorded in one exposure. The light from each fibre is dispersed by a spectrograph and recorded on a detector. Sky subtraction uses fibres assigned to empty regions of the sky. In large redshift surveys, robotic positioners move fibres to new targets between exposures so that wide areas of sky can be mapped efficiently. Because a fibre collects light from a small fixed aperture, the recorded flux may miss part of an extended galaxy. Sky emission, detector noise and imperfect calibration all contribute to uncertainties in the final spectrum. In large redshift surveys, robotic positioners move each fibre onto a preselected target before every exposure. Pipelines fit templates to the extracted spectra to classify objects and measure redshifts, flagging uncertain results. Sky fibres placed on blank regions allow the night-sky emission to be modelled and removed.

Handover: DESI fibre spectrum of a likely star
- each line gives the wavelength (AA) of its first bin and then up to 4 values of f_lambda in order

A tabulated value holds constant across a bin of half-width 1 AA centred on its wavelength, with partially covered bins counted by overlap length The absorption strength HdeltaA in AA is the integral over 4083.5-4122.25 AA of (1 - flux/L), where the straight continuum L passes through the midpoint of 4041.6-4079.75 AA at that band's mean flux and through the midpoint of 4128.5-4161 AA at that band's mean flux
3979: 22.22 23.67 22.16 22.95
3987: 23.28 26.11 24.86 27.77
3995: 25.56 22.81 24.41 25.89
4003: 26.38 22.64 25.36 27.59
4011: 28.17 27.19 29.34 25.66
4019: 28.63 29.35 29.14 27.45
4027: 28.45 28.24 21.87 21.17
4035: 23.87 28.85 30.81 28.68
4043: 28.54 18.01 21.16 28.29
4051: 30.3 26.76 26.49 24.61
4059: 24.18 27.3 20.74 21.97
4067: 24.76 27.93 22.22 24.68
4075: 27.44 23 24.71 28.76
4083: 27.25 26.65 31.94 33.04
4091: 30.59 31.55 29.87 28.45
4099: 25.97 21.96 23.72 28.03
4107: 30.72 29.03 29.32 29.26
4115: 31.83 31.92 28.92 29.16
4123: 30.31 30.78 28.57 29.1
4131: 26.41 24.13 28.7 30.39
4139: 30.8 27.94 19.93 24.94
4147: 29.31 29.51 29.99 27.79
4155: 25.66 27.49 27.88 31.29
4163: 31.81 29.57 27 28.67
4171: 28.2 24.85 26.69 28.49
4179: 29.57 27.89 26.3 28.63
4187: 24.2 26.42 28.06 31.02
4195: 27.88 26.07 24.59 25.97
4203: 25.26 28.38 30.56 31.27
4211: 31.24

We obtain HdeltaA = -4.1 AA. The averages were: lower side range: 24.9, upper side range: 27.6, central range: 29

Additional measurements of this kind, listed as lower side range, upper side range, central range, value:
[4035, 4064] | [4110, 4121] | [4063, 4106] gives 2.2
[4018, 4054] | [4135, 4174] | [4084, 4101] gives -1.2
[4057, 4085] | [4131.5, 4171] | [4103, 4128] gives -2.7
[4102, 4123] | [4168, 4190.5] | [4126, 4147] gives 1.0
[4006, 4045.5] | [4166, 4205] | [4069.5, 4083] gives 0.8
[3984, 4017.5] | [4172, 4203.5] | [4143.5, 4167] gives -1.4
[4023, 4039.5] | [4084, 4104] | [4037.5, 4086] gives 3.0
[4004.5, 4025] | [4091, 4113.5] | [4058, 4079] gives 2.6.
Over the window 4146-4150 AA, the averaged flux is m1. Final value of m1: 29.4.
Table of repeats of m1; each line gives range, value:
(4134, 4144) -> 27.6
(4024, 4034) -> 25.4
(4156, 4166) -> 29.6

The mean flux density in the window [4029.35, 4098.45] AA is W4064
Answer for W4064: 26.4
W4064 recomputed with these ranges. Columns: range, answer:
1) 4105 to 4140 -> 29.3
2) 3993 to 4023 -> 26.5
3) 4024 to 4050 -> 25.8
